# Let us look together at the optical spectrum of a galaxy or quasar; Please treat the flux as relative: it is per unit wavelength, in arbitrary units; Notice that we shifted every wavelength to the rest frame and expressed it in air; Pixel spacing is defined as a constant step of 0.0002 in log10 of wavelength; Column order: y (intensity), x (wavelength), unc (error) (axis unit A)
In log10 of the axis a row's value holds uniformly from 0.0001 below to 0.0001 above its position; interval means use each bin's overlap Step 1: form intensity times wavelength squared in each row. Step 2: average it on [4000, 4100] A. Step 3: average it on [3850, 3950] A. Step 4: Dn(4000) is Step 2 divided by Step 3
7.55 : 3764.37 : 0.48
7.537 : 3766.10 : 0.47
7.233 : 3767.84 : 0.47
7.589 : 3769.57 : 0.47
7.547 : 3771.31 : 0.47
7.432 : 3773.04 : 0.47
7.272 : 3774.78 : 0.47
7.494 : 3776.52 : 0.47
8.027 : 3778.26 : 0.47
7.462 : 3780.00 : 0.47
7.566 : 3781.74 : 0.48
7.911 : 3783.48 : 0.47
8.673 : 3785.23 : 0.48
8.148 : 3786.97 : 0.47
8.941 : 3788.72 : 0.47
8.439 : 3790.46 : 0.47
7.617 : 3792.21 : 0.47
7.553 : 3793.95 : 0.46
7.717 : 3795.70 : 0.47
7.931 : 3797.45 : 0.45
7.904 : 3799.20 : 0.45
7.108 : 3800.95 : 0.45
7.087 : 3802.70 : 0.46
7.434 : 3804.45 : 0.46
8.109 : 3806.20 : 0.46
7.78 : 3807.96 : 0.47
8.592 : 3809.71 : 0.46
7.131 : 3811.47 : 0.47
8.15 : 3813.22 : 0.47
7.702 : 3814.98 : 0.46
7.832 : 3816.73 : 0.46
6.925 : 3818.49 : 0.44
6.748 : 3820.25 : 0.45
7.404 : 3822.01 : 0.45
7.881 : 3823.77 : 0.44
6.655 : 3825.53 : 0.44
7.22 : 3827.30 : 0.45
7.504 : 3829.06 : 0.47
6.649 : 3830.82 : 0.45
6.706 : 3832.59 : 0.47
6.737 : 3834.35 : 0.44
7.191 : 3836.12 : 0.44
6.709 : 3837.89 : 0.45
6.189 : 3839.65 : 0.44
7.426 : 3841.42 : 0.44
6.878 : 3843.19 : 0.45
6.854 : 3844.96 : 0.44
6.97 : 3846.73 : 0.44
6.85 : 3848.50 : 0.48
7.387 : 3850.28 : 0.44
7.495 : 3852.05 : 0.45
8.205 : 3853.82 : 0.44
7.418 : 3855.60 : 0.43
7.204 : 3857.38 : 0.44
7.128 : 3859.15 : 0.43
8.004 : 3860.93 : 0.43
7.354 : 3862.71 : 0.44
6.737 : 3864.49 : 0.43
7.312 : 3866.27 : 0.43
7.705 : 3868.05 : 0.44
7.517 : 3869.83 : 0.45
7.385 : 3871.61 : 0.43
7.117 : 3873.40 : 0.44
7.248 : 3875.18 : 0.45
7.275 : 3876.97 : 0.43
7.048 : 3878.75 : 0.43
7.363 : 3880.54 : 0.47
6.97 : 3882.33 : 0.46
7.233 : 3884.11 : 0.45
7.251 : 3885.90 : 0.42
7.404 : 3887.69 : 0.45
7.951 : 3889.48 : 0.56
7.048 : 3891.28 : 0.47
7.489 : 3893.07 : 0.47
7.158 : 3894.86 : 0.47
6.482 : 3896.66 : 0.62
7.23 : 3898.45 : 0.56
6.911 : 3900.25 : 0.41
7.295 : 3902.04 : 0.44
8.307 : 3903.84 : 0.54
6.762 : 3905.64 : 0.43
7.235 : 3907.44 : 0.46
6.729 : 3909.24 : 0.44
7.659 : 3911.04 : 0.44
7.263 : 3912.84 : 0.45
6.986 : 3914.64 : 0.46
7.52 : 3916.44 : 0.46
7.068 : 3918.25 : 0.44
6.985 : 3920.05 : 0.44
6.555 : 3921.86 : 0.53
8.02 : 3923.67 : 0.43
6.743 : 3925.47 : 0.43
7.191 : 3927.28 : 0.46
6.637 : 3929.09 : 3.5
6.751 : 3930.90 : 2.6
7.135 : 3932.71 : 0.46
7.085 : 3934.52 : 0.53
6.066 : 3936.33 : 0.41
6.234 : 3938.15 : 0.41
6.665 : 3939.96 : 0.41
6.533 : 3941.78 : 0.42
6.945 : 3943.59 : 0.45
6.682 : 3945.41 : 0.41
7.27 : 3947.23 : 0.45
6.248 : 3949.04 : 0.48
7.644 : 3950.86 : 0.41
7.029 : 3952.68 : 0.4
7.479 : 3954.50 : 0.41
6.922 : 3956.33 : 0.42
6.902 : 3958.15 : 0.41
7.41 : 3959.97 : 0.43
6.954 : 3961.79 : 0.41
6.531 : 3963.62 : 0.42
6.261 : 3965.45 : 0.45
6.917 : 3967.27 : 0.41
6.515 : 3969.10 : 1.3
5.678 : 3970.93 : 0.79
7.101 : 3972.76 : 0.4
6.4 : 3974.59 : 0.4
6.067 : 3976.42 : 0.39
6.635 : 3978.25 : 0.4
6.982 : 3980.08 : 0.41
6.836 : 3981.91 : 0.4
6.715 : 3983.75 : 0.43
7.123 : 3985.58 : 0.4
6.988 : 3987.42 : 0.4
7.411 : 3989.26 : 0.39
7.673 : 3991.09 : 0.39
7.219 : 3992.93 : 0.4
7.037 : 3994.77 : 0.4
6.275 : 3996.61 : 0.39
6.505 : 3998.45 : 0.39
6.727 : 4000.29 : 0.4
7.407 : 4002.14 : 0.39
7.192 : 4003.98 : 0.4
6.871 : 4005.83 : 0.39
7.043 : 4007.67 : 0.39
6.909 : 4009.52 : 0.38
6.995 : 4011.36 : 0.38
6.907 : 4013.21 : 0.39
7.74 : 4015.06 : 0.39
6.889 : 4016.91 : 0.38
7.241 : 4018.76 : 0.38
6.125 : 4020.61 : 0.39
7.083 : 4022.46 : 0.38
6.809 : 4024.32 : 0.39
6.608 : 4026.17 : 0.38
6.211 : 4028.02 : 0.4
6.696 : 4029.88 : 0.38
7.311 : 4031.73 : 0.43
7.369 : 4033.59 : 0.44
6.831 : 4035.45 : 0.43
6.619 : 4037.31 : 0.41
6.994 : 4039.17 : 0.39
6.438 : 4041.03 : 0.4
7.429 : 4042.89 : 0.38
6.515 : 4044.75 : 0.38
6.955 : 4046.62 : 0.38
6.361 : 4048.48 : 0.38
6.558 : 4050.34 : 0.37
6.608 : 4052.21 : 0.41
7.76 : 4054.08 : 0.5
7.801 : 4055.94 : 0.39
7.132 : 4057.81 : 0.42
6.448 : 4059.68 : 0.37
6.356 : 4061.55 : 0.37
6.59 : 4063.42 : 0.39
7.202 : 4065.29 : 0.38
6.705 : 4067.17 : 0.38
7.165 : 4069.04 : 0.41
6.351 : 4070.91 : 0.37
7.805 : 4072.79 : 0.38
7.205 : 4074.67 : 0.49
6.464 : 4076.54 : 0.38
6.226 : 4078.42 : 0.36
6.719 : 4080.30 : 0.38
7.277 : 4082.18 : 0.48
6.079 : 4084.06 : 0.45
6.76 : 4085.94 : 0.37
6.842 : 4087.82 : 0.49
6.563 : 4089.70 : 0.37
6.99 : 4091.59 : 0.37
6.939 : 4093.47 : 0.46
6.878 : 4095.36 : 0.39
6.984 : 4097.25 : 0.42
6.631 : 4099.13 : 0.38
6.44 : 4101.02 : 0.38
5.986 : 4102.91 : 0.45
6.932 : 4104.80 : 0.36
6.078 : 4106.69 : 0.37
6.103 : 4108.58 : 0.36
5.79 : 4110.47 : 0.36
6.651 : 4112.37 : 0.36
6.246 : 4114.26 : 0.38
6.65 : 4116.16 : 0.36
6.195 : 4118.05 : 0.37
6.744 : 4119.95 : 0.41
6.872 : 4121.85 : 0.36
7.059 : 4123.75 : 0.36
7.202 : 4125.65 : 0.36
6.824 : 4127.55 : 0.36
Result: 1.0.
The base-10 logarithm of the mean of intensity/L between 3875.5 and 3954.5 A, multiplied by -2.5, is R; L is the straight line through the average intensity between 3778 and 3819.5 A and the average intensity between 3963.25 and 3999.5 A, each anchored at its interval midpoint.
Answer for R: 0.009 mag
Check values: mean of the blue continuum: 7.82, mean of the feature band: 7.08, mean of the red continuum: 6.75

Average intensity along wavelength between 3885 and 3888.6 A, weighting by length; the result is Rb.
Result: 7.33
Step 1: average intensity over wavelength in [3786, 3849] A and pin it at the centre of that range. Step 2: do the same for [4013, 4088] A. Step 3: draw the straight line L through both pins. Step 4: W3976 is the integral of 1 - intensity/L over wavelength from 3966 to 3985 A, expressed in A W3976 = 1.2 A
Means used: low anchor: 7.41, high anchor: 6.86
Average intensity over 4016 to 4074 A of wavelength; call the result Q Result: 6.87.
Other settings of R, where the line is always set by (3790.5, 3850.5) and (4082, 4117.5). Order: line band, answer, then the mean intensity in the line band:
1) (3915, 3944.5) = 0.02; 6.88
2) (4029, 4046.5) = -0.03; 6.91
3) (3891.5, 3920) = -0.02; 7.2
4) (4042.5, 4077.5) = -0.04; 6.91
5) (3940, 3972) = 0.02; 6.81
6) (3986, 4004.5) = -0.03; 7.04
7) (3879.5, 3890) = -0.03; 7.34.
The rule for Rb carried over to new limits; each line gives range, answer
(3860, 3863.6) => 7.66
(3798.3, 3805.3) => 7.39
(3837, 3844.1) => 6.8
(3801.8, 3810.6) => 7.8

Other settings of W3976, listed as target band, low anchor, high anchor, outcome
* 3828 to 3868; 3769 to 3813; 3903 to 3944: 1.6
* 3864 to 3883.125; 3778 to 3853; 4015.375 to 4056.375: 0.1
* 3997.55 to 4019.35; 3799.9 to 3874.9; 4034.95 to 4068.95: -0.3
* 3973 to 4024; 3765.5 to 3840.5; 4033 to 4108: 0.4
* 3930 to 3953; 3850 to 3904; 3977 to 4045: 1.1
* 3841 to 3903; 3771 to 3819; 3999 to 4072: 1.9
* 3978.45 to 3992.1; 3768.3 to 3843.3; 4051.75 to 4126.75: -0.1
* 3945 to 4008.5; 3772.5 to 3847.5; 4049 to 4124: 1.3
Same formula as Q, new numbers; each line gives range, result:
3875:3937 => 7.15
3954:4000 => 6.81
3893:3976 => 6.94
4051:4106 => 6.82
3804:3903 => 7.28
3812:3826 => 7.43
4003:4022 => 7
